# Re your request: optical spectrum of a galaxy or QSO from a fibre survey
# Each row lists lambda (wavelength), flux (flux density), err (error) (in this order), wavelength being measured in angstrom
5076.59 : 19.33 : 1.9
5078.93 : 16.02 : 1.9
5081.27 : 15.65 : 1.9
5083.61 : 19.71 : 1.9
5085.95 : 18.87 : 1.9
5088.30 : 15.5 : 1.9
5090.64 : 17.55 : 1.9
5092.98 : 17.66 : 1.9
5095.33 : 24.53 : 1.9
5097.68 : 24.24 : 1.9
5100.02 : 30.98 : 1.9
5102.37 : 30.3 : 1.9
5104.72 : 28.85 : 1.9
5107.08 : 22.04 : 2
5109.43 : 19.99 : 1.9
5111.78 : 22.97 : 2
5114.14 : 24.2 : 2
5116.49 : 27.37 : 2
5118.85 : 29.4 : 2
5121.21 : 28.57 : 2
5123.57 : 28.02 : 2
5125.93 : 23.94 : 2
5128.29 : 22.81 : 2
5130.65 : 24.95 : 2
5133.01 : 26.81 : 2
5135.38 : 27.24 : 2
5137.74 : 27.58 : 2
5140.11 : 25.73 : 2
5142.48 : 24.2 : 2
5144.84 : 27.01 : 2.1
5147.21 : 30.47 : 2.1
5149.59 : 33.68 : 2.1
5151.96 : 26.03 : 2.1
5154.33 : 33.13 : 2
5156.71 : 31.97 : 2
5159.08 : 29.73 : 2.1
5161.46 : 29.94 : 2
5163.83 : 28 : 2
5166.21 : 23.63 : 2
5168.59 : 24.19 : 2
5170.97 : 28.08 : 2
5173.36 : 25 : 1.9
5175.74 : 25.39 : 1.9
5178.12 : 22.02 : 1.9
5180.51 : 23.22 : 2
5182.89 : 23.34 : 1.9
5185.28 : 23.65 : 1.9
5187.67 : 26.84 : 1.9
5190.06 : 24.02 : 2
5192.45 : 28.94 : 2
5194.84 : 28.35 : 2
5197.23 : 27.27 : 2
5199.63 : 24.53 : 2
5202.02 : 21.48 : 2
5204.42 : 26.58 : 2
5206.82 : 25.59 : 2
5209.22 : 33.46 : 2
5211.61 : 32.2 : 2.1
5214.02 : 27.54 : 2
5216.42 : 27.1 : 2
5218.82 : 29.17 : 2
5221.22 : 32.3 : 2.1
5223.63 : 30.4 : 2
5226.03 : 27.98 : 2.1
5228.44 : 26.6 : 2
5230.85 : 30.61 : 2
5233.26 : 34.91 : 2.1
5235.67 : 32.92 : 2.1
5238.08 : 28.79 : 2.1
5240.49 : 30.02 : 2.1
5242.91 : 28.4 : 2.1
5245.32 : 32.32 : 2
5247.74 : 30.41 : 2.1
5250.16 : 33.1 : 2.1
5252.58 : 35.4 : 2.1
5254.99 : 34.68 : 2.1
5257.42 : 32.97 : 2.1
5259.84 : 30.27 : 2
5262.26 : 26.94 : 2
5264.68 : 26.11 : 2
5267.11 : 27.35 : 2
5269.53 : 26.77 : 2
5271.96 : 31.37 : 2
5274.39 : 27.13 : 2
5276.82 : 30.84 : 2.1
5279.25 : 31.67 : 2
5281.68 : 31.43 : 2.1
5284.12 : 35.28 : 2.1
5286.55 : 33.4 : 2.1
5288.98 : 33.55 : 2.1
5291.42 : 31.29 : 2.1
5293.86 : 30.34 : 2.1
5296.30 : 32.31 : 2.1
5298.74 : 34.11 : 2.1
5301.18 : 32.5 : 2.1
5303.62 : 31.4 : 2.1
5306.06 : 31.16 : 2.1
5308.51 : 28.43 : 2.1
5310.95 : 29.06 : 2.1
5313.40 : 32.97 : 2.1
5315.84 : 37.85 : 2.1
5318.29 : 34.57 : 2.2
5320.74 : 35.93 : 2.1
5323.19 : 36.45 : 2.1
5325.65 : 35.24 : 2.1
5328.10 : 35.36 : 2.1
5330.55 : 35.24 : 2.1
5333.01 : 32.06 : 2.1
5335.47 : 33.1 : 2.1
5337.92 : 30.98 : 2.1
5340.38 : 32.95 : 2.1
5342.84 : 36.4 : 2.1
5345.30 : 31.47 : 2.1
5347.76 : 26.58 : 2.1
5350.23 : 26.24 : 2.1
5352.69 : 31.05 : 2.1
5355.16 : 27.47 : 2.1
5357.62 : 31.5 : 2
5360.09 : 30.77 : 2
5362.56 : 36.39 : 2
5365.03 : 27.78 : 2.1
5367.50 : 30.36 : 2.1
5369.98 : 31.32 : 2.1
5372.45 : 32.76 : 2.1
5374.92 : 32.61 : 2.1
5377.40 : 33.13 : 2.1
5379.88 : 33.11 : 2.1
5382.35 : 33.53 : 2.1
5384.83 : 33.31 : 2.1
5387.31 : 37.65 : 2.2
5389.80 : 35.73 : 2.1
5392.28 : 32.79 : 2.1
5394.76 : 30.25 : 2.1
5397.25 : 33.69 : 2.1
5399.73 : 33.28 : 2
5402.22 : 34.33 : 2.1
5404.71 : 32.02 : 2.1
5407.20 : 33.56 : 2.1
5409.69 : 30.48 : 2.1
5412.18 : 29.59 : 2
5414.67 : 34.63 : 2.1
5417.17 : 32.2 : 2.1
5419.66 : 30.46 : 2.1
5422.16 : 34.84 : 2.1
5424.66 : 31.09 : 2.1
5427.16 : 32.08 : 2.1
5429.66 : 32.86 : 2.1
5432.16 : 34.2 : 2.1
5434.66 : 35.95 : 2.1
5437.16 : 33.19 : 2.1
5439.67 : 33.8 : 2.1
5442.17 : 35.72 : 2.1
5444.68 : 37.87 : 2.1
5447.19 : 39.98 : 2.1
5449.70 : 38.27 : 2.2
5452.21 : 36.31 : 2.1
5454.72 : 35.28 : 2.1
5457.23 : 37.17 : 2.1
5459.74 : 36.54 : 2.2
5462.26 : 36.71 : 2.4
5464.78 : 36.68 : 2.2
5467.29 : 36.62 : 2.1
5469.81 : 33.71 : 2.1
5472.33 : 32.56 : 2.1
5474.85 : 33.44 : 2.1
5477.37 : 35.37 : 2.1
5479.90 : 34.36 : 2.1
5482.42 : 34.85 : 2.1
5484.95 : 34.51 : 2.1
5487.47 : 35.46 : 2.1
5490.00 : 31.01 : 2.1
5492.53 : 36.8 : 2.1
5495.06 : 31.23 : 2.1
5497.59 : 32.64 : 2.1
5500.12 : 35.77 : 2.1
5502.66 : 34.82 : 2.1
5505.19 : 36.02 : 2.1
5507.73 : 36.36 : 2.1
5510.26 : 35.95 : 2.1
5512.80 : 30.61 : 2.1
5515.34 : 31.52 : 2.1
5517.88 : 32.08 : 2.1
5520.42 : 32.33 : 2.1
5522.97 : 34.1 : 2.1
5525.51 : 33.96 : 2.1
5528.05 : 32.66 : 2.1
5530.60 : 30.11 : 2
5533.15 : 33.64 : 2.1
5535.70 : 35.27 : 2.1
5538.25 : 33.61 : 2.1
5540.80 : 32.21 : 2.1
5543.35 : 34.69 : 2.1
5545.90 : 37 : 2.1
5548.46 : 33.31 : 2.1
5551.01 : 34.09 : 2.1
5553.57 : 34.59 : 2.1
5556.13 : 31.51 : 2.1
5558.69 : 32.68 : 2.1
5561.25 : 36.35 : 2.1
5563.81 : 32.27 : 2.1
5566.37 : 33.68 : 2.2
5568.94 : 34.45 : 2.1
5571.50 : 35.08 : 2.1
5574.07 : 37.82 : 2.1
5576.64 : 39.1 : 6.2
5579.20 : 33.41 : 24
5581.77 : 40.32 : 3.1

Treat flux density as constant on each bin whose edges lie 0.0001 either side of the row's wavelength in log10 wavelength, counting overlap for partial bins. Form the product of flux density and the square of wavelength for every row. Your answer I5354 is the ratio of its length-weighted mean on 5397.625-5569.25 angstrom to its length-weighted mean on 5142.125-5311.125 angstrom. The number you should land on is 1.3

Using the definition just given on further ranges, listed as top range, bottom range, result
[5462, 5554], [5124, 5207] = 1.46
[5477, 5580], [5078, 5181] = 1.57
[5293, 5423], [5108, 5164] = 1.30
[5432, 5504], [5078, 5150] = 1.65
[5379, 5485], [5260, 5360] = 1.13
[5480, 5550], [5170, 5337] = 1.23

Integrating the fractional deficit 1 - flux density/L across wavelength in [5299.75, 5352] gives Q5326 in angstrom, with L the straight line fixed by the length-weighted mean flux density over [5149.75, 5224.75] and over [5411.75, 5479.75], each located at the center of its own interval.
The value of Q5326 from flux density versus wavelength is -2.3 angstrom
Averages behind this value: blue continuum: 27.3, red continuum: 34.8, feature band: 32.7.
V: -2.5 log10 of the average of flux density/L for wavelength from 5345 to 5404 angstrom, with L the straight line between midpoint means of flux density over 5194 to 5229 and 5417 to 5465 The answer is 0.04 mag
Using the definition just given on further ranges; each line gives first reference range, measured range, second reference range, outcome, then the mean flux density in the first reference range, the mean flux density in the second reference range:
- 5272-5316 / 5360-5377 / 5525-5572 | 0.017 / 31.8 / 33.7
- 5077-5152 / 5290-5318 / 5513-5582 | -0.123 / 24.4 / 34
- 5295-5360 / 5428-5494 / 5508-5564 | -0.072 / 32.4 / 33.5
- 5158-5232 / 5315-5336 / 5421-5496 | -0.137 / 27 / 35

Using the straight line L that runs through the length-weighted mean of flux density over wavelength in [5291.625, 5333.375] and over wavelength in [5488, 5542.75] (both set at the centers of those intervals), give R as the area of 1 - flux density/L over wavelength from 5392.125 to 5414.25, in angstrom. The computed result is 0.7 angstrom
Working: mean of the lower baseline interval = 33.2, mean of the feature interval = 32.3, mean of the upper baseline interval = 33.5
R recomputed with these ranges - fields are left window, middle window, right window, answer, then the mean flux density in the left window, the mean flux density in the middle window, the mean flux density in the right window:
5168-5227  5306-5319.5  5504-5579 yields -1.5 angstrom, 26.8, 32.4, 34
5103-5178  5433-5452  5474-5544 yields -2.2 angstrom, 26.8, 36.3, 33.8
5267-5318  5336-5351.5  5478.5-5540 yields 0.6 angstrom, 31.6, 30.9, 33.7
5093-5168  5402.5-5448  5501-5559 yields -2.4 angstrom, 26.9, 33.5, 33.6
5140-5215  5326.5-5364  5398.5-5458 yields -0.1 angstrom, 27.1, 31.9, 34.1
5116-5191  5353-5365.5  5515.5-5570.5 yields -0.3 angstrom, 26.7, 31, 33.5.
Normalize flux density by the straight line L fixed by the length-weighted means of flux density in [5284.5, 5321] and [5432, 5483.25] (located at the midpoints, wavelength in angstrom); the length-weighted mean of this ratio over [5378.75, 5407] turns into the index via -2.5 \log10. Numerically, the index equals 0.02 mag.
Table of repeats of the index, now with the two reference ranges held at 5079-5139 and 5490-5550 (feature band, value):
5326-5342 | -0.15 mag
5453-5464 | -0.13 mag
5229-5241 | -0.16 mag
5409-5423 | -0.03 mag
